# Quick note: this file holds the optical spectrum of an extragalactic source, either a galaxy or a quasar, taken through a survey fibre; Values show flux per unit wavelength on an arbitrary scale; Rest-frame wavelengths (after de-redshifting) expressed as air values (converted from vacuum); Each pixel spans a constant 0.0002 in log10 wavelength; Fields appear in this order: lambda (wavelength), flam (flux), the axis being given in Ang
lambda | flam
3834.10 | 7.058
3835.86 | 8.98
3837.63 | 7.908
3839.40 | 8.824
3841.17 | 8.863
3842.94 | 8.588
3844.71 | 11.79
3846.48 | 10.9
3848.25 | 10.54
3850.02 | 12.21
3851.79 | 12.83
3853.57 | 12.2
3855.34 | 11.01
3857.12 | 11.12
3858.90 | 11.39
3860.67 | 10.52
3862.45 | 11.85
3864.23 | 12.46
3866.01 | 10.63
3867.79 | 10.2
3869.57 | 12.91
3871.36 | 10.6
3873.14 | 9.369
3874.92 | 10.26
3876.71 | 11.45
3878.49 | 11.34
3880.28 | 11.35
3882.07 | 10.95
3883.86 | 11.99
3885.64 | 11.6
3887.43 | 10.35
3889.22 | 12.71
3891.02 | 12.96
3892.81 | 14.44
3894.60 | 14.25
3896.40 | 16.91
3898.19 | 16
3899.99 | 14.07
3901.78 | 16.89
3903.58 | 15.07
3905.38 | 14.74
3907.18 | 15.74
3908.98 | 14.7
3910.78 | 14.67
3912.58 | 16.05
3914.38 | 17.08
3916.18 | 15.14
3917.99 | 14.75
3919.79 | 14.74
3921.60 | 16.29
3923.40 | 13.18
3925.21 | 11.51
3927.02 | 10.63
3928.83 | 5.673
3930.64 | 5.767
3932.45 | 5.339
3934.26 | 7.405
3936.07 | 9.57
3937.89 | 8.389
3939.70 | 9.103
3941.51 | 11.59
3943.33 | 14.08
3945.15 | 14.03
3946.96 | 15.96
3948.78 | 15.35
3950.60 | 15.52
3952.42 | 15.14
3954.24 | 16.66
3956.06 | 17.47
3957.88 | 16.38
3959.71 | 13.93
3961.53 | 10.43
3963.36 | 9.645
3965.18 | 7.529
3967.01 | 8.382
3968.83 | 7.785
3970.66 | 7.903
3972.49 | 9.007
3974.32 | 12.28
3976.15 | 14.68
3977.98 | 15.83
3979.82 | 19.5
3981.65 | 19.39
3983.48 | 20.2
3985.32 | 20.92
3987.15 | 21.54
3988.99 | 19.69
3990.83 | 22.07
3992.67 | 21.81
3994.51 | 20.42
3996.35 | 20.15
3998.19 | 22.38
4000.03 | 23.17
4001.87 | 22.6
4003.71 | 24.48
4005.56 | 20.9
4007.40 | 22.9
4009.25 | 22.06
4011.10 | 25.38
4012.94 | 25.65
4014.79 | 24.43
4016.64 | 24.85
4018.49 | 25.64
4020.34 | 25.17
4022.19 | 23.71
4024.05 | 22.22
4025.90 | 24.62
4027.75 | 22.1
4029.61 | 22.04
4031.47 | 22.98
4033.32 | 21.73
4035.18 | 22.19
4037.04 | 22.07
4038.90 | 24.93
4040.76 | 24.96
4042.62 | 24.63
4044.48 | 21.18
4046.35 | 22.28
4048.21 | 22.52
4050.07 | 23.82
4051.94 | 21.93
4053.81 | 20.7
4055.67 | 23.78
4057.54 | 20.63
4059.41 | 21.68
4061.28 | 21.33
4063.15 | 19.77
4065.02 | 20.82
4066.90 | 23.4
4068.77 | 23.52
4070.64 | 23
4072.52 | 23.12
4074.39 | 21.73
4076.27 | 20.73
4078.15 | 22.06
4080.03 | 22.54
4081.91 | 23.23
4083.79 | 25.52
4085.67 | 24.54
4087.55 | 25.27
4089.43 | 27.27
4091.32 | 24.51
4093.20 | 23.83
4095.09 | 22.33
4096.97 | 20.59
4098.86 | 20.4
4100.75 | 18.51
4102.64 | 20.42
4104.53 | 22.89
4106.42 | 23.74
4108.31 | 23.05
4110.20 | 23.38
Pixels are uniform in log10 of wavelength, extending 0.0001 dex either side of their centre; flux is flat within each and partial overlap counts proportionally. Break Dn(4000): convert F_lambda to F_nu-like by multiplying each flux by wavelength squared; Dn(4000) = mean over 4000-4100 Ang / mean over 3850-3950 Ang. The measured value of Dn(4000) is 2.00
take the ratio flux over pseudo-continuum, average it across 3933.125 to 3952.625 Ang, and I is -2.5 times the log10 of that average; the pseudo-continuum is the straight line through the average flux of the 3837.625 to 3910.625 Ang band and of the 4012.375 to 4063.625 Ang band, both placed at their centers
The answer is 0.35 mag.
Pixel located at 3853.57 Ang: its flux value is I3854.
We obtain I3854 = 12.2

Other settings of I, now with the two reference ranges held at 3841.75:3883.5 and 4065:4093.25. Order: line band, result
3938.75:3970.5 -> 0.27 mag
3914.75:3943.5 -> 0.34 mag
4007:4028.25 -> -0.20 mag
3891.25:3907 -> -0.15 mag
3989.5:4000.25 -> -0.15 mag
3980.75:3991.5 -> -0.13 mag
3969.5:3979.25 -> 0.41 mag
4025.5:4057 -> -0.07 mag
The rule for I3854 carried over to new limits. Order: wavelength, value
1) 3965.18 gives 7.529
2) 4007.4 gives 22.9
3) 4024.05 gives 22.22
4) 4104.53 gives 22.89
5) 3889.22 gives 12.71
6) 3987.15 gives 21.54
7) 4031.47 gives 22.98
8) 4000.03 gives 23.17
